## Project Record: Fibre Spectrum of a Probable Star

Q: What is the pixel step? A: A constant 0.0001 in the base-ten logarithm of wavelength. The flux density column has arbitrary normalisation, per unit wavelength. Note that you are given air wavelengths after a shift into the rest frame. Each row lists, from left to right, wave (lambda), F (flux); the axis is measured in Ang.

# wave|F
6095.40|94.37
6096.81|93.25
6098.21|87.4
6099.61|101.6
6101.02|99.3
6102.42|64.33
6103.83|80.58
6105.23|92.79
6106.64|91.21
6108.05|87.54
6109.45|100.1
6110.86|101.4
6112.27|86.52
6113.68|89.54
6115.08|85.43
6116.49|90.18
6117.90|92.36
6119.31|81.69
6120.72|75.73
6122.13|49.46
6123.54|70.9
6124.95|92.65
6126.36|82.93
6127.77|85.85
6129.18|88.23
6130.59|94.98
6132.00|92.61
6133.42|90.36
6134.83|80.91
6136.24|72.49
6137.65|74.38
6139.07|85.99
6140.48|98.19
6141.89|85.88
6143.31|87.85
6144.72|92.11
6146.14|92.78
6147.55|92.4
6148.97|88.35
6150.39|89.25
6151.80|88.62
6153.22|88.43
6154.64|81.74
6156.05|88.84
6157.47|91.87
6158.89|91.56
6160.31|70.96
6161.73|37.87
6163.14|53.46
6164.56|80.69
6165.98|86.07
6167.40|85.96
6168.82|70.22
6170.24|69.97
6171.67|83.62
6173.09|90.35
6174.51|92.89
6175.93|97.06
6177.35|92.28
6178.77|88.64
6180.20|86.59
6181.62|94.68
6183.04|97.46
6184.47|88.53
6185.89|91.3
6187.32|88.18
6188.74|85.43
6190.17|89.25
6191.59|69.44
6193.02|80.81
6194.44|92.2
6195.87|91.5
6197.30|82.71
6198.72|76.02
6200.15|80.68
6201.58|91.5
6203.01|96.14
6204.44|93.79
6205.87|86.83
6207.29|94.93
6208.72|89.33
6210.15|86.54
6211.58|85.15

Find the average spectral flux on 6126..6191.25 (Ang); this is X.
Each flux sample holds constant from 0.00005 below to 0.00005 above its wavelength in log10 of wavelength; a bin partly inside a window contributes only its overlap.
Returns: 85.3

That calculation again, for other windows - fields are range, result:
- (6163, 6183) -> 85.1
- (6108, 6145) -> 85.7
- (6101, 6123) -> 85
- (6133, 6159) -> 87.4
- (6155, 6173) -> 76.5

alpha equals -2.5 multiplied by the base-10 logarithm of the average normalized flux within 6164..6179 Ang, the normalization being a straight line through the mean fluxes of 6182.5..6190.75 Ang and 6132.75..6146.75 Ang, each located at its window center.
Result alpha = 0.04 mag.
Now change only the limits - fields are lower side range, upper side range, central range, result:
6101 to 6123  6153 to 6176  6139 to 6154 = -0.11 mag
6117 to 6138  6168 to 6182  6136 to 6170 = 0.03 mag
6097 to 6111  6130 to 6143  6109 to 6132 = 0.03 mag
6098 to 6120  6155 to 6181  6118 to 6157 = 0.00 mag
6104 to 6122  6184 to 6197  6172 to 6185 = -0.07 mag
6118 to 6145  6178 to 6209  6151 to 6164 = 0.11 mag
